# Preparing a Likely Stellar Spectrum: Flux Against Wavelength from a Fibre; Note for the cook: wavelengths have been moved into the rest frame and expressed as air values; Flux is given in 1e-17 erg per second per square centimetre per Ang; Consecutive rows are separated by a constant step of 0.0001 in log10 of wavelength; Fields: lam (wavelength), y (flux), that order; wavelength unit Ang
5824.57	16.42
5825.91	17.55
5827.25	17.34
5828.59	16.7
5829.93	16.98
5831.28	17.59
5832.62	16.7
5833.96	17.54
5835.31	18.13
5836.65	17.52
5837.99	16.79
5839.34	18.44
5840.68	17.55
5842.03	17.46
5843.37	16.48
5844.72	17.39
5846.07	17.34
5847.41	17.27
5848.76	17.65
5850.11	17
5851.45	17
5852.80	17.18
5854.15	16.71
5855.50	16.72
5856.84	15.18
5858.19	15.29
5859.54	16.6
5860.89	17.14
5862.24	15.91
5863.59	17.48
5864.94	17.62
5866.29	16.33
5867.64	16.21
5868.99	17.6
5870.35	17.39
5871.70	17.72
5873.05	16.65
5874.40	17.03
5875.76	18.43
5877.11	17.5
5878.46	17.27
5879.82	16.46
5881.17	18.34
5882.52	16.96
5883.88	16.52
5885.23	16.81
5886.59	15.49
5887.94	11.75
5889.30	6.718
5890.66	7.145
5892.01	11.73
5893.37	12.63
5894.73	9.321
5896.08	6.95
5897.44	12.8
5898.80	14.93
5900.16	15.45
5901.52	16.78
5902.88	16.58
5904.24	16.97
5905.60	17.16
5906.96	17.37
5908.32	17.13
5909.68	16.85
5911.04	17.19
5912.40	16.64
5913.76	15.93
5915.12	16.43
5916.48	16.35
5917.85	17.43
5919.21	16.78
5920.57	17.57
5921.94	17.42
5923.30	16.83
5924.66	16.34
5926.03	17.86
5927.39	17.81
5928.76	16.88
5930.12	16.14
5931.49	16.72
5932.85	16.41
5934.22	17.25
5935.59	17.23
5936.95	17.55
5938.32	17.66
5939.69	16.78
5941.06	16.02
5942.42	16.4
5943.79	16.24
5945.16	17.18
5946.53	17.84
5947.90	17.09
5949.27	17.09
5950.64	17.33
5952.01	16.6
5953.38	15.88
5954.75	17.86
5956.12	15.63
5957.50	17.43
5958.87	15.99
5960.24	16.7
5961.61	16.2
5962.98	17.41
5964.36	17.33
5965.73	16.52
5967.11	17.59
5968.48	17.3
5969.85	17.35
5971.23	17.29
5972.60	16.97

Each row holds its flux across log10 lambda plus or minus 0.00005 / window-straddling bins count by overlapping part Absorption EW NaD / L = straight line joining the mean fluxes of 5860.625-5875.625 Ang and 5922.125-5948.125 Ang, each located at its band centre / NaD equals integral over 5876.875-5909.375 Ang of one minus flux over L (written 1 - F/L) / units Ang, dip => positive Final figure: 4.9 Ang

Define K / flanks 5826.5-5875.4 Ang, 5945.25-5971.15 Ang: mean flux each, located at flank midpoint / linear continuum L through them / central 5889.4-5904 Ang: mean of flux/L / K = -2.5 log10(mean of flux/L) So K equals 0.35 mag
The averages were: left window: 17.1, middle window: 12.3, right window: 17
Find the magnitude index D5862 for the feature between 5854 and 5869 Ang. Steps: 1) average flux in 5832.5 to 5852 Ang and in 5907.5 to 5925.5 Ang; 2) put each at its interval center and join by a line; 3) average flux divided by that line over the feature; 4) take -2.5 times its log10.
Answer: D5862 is 0.05 mag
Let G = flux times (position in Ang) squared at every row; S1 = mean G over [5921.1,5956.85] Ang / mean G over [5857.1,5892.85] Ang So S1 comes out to 1.1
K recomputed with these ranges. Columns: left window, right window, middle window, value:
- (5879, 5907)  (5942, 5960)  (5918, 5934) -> -0.095 mag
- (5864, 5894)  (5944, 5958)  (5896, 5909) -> 0.027 mag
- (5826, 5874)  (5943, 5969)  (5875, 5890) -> 0.090 mag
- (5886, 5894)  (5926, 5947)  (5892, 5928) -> -0.167 mag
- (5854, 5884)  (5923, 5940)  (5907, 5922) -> 0.008 mag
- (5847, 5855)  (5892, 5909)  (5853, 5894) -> 0.012 mag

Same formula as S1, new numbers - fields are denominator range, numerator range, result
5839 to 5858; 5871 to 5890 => 0.95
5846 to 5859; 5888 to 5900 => 0.64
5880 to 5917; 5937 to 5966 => 1.17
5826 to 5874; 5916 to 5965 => 1.02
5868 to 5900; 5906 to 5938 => 1.18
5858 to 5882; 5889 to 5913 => 0.83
